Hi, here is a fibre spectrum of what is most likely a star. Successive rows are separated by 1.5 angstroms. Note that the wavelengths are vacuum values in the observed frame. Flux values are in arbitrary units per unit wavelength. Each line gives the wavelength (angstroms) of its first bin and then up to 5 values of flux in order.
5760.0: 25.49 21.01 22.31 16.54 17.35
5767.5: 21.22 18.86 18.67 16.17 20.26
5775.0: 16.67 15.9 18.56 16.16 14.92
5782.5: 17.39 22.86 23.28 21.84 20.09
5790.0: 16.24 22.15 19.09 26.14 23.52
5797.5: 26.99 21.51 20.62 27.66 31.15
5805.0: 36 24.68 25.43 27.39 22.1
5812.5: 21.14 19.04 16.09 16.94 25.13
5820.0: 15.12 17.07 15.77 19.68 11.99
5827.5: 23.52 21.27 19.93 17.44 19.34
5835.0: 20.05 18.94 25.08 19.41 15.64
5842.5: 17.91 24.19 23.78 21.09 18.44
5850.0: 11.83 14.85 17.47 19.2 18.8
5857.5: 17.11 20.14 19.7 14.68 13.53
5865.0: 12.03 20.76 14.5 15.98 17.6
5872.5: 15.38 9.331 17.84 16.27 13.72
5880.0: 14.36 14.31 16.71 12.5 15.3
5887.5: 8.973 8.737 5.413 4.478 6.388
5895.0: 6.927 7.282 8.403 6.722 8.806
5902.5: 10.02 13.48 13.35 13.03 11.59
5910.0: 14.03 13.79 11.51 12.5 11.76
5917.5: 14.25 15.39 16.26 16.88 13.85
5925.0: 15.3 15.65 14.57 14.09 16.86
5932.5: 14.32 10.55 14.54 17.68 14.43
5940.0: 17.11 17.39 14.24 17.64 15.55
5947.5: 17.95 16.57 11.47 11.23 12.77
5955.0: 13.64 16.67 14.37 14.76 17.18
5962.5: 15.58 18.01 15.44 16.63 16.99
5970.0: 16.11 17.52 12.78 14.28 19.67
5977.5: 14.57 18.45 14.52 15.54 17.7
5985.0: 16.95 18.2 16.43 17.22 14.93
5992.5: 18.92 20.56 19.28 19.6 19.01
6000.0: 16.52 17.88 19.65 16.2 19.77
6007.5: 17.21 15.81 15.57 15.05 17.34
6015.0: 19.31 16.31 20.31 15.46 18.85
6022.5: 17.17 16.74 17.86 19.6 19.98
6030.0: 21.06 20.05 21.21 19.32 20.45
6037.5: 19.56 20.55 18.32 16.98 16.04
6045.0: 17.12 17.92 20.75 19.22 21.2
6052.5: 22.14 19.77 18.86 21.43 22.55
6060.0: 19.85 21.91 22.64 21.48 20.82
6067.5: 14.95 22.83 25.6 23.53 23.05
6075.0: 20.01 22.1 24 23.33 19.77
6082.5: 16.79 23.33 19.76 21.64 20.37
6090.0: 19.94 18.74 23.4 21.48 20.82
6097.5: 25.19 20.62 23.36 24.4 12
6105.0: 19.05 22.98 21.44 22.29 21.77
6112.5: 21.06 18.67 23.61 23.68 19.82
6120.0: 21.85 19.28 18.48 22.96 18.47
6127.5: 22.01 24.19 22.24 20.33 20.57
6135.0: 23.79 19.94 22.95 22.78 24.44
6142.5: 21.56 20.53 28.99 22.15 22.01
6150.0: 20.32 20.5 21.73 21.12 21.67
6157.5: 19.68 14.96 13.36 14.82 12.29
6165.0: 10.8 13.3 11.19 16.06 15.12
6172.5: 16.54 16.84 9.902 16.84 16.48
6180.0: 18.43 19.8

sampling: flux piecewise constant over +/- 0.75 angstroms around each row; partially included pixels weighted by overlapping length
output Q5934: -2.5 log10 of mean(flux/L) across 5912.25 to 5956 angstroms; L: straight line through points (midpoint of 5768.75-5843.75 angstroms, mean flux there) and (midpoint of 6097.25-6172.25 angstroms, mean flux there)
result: 0.356 mag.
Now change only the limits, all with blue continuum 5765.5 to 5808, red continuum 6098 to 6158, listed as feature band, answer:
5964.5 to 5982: 0.312 mag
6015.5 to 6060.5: 0.120 mag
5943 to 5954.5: 0.411 mag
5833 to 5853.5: 0.120 mag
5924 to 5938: 0.401 mag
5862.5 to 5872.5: 0.338 mag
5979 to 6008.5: 0.209 mag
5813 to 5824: 0.188 mag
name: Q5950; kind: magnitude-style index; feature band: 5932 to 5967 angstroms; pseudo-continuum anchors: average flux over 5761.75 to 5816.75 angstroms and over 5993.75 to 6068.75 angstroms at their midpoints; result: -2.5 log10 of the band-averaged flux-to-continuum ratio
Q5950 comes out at 0.28 mag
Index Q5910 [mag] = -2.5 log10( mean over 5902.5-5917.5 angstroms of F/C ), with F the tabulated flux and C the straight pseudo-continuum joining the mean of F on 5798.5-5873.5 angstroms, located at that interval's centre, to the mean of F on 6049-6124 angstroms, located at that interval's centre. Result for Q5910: 0.50 mag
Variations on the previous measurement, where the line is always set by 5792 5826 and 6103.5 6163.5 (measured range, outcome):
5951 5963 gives 0.44 mag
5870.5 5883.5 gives 0.42 mag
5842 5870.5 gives 0.25 mag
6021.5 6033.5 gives 0.12 mag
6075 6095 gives 0.00 mag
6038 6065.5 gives 0.07 mag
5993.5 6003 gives 0.14 mag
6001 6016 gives 0.23 mag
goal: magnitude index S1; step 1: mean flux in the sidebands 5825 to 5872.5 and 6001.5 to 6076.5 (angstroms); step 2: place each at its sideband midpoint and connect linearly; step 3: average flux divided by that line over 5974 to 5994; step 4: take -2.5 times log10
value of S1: 0.13 mag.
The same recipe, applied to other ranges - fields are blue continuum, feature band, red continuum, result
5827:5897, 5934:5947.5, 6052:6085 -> 0.137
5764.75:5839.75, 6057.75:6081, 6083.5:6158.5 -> -0.026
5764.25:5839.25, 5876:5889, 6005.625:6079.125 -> 0.420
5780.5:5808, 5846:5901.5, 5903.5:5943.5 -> 0.296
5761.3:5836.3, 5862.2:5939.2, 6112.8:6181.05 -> 0.480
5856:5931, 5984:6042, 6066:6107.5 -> -0.004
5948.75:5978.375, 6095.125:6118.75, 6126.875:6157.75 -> -0.029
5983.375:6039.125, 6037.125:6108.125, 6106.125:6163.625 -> -0.059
